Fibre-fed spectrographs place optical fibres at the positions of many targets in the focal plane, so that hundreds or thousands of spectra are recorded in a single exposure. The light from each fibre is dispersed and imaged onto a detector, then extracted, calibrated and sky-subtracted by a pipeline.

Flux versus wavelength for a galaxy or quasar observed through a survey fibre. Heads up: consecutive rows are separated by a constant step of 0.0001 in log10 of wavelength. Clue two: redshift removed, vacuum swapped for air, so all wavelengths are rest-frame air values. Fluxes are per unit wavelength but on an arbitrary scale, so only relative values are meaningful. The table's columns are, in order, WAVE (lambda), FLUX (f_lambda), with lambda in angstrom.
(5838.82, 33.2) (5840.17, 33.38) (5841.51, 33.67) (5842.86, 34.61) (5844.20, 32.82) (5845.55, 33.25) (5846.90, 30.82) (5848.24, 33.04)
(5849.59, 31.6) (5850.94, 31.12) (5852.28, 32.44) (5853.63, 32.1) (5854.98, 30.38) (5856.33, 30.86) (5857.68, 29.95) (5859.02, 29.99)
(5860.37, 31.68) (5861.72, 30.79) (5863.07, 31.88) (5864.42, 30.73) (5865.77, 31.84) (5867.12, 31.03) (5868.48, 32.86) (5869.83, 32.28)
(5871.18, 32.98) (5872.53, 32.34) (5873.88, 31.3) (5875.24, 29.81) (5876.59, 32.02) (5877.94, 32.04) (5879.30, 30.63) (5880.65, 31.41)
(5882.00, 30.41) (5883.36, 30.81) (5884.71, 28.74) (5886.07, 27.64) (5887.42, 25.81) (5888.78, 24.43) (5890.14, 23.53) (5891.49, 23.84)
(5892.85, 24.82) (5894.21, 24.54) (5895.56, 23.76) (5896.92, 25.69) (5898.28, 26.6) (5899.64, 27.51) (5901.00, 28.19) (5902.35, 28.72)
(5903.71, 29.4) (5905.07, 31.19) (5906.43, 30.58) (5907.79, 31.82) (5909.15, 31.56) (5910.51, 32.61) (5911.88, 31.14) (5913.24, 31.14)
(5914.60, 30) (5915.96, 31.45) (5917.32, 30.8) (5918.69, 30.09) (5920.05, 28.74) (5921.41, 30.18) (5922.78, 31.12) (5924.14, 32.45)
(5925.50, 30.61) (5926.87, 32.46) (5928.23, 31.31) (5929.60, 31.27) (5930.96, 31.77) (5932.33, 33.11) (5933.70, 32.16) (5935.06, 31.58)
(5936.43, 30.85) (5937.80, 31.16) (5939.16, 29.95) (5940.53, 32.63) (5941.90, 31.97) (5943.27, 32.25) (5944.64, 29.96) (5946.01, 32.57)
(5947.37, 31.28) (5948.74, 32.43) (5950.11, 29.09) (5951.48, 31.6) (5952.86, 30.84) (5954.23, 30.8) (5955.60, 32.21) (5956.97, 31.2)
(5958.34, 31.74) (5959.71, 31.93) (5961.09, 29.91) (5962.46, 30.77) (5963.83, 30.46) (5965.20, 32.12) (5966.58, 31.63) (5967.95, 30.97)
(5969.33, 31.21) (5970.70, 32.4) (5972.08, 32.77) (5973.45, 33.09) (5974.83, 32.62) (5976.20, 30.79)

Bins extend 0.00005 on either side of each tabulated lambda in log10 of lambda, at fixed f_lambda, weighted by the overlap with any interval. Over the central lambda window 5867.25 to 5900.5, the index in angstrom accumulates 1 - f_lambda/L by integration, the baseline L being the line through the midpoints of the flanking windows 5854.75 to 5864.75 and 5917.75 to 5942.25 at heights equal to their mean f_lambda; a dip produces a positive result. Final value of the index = 2.5 angstrom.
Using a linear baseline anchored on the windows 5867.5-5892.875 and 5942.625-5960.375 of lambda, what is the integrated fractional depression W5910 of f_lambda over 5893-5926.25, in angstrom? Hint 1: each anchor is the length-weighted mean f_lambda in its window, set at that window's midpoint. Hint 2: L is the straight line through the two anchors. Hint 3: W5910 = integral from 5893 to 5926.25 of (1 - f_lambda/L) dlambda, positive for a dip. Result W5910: 0.8 angstrom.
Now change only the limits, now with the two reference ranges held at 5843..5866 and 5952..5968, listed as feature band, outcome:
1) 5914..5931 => 0.23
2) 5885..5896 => 2.27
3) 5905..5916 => 0.04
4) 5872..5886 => 0.31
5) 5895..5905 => 1.27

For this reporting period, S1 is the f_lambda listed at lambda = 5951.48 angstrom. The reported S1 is 31.6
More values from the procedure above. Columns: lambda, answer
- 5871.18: 32.98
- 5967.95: 30.97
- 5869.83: 32.28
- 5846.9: 30.82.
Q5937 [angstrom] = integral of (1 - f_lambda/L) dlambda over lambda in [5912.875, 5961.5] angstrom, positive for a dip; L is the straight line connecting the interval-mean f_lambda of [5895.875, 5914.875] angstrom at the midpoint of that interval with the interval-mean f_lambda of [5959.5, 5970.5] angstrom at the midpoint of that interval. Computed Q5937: -1.3 angstrom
